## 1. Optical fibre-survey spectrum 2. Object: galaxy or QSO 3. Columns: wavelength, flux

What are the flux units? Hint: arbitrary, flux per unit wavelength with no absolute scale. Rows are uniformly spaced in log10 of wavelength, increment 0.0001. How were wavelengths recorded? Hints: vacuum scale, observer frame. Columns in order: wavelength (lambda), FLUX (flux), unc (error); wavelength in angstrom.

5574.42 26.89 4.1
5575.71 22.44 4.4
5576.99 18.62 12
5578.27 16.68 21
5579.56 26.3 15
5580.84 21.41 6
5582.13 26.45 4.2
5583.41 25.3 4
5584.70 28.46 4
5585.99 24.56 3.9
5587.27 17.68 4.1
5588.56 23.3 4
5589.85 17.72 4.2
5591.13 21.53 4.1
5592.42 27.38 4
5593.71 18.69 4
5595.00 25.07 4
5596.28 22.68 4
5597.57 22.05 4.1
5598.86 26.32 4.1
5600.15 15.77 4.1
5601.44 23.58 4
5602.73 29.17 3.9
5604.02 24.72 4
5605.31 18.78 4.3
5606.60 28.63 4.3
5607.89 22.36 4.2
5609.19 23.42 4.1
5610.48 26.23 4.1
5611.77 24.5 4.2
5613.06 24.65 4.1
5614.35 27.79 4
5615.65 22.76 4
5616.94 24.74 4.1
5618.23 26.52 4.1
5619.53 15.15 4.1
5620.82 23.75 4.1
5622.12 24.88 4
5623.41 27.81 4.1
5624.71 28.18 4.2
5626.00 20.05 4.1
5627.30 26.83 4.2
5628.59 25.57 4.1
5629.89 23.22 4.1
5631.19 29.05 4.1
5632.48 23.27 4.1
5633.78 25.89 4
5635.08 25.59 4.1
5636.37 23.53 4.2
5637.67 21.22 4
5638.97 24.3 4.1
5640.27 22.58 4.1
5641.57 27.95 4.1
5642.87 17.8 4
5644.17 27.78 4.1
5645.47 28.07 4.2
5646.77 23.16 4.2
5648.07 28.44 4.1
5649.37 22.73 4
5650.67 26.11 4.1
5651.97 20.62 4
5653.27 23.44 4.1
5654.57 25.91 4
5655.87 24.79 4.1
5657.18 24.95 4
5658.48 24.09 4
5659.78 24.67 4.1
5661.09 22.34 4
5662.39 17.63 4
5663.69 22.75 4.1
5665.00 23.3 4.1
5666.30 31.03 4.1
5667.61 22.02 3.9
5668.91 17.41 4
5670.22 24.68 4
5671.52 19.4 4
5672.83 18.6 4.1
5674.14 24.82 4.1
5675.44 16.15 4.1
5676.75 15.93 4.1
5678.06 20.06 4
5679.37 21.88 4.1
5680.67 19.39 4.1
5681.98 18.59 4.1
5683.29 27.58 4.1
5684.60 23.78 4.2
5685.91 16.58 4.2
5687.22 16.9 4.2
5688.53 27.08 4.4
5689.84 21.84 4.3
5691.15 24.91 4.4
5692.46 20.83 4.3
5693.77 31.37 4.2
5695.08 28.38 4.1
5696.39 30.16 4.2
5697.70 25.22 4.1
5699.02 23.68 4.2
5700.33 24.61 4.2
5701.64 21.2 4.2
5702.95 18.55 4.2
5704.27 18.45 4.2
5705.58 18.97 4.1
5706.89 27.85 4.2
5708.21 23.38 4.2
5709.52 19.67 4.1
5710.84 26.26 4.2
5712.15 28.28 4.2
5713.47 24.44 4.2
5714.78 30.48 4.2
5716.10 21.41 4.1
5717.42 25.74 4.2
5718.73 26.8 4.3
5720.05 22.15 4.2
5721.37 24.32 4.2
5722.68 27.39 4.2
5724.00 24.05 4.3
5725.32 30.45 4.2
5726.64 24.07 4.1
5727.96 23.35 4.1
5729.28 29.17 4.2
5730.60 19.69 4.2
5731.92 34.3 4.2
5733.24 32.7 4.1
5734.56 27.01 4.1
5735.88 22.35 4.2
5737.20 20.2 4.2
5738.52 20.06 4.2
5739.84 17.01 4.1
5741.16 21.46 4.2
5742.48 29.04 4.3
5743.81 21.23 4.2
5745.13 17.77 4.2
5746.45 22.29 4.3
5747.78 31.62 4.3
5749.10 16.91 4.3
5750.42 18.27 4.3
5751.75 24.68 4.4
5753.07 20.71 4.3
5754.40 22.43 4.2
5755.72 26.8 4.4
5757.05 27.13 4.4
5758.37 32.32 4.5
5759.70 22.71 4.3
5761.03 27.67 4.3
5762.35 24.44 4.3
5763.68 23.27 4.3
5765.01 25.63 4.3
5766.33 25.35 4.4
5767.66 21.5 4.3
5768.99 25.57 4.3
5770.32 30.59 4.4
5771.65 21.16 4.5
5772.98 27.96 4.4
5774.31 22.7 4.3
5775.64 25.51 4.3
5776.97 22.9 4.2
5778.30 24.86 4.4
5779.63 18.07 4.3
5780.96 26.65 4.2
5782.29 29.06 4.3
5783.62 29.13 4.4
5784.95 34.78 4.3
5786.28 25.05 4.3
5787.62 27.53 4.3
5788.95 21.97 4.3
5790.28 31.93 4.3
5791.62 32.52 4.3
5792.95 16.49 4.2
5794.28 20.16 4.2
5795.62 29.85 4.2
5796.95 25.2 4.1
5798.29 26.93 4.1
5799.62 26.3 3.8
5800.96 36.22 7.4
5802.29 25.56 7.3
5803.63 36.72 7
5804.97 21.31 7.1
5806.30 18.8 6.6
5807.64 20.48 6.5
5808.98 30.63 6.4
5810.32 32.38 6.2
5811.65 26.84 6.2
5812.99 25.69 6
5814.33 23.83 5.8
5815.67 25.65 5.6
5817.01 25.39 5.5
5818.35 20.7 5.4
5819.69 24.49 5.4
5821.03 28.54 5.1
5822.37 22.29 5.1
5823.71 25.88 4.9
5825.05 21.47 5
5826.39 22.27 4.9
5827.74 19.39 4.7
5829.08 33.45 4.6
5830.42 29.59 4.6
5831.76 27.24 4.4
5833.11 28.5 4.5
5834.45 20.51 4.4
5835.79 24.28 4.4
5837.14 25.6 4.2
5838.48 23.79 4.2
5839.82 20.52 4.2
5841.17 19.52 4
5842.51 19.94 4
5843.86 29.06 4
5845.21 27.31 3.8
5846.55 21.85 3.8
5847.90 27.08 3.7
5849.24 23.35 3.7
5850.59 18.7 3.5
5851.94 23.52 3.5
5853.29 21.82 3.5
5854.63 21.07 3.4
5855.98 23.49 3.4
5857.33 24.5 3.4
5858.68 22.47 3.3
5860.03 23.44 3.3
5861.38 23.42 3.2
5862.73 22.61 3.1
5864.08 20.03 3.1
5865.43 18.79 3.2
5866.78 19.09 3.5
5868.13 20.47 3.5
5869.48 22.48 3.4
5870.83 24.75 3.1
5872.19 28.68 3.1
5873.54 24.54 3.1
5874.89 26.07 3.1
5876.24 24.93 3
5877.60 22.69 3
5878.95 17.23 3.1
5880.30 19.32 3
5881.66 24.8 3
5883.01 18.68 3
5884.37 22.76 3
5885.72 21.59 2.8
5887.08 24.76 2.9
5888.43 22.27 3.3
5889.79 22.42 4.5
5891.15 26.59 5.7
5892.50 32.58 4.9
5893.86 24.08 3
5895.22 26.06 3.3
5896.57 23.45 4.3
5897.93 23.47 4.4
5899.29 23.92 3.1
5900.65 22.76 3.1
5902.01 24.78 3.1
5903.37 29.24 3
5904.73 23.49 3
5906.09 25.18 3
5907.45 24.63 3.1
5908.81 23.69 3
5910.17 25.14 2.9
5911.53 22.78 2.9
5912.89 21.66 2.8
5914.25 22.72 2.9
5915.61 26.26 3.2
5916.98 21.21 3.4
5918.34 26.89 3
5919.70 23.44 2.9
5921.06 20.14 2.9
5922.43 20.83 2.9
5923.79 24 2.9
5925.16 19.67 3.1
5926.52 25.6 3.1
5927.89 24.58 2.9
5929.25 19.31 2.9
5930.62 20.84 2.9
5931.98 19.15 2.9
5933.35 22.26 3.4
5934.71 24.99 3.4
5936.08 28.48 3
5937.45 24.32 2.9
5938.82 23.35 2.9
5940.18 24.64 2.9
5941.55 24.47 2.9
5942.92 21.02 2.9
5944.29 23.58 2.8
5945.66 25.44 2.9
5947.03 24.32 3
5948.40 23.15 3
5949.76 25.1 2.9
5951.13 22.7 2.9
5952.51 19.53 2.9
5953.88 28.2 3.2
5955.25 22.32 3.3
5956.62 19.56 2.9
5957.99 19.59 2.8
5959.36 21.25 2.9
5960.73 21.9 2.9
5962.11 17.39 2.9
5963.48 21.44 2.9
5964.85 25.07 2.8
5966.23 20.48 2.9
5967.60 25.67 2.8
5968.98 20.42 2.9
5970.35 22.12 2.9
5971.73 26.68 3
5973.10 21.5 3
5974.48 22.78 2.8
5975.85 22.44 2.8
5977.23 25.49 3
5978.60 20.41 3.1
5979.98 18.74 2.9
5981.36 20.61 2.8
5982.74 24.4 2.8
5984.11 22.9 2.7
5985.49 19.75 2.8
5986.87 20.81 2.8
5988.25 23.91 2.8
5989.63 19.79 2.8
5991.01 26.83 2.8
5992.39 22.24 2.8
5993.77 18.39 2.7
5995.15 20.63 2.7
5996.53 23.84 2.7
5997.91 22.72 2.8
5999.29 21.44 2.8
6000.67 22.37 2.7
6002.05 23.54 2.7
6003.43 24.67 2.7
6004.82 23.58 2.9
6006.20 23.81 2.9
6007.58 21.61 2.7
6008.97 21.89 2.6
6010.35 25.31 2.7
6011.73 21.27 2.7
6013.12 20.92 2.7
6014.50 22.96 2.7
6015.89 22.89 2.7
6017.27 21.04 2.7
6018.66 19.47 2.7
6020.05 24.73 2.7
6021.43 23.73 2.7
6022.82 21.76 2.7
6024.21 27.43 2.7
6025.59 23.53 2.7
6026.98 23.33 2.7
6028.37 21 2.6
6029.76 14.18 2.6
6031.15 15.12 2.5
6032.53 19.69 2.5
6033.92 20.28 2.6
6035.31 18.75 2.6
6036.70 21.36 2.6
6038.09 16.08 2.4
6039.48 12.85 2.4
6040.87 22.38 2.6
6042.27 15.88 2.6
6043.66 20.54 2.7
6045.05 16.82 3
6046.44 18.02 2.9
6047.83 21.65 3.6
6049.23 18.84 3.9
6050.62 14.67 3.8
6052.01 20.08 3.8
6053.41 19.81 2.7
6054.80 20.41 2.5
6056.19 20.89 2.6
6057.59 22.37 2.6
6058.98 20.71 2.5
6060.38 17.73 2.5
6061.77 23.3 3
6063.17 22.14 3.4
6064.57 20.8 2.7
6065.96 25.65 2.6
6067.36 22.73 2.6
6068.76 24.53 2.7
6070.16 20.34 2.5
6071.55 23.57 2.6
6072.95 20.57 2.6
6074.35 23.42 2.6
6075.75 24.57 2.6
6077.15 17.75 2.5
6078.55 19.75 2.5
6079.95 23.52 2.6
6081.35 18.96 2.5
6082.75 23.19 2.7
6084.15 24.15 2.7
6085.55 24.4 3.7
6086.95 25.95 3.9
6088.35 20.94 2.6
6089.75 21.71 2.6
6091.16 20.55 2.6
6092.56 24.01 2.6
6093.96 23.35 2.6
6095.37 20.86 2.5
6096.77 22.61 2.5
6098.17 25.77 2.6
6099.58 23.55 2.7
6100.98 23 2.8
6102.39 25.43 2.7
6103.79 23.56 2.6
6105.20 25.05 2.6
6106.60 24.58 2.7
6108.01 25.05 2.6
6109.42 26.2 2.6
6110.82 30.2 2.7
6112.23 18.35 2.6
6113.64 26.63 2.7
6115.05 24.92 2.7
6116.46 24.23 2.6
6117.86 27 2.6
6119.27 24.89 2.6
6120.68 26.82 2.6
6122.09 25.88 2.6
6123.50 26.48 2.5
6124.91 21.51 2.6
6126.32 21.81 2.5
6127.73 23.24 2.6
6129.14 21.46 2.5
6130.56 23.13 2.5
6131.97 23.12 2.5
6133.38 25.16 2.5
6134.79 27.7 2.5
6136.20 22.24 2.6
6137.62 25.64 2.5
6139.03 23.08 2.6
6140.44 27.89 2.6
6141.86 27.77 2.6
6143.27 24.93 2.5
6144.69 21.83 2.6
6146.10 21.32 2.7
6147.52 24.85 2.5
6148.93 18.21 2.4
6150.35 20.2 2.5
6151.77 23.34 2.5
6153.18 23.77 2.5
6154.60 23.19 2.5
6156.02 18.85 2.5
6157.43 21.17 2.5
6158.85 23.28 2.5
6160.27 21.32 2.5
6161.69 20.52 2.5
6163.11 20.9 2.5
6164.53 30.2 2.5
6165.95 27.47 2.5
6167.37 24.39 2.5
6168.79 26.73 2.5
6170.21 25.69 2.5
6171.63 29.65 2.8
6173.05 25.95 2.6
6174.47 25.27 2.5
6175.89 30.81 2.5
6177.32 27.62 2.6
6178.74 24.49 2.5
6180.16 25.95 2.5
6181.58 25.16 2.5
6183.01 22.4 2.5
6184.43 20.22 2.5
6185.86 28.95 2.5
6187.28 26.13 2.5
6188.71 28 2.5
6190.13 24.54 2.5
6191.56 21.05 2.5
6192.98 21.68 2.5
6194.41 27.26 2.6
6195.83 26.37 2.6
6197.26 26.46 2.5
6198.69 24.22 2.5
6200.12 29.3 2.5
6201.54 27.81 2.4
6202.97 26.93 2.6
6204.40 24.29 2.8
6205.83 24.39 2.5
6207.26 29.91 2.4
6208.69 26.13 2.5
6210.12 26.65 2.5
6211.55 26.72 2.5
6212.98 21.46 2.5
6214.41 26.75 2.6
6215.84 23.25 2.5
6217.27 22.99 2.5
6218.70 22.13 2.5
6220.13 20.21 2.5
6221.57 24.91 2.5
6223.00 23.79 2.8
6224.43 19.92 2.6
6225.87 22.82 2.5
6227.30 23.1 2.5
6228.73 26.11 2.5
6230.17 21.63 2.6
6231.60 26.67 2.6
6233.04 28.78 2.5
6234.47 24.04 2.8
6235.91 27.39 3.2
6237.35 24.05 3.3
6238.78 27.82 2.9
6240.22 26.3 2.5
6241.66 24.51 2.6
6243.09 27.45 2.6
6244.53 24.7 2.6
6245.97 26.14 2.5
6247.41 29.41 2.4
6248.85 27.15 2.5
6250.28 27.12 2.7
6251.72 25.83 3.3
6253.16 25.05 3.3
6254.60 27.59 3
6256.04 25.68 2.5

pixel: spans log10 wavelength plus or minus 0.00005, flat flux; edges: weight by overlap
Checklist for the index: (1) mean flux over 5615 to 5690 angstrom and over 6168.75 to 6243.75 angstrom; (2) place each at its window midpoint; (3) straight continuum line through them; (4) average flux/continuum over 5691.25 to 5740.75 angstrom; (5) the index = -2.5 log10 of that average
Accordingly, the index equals -0.06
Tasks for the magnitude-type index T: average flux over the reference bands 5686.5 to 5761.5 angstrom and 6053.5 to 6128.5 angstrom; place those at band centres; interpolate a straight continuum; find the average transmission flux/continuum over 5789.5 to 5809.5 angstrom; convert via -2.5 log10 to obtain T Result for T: -0.11 mag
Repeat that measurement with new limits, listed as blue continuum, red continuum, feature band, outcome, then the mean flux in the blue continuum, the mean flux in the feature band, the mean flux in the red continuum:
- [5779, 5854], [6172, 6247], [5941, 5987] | 0.13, 25.4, 22.4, 25.3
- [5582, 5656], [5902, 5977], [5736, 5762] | 0.02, 24.1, 23.2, 23.1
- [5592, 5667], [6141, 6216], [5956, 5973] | 0.13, 24.2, 21.8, 24.8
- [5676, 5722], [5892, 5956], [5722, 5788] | -0.07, 23.3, 24.9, 23.8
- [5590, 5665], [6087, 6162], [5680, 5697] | 0.02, 24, 23.6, 23.7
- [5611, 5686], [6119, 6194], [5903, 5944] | 0.02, 23.4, 23.4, 24.3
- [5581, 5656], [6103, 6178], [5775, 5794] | -0.08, 24.1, 26.1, 24.4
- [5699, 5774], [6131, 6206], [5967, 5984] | 0.09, 24.3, 22.6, 24.7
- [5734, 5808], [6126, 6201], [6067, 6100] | 0.09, 24.9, 22.5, 24.5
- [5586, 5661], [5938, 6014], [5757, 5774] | -0.10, 24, 25.7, 22.5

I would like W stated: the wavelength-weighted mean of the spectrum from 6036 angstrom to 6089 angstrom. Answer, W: 20.8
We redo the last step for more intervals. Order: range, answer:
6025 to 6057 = 19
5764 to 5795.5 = 25.6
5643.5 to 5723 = 23.4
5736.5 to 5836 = 25.1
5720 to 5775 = 24.5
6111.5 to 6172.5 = 24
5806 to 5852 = 24.6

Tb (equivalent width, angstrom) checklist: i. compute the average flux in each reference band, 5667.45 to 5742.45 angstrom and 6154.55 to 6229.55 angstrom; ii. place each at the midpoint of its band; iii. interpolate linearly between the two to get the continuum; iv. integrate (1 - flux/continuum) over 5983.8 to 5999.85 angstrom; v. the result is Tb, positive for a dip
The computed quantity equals 1.6 angstrom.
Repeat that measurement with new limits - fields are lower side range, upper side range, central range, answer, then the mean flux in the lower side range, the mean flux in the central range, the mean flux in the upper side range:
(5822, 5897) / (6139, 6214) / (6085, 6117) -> 0.78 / 23.5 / 23.9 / 24.9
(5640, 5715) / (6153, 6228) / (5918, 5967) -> 2.66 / 23.2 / 22.7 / 24.8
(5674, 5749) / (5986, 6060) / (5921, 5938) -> -0.72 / 23.7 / 22.7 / 21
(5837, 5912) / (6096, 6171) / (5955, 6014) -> 3.83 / 23.4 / 22.2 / 24.1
